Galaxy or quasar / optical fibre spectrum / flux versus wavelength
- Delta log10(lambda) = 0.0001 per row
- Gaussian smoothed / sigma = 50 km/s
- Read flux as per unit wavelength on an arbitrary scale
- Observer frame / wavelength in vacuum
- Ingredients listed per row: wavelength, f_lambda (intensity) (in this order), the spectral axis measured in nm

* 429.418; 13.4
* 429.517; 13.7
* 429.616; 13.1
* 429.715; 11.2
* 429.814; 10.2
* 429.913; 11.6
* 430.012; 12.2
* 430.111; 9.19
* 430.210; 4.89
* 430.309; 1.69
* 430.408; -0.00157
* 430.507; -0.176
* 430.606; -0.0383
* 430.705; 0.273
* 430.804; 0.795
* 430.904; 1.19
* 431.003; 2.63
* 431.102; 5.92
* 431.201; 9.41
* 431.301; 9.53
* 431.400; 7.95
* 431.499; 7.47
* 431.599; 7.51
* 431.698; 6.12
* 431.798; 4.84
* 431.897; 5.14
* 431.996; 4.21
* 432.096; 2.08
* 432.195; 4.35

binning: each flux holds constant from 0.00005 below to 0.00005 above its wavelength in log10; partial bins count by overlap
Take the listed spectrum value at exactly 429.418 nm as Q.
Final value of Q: 13.4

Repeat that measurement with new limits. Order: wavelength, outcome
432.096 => 2.08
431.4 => 7.95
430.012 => 12.2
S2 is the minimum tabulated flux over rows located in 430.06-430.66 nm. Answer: -0.176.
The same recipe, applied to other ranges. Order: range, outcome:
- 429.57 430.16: 9.19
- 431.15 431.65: 7.47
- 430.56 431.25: -0.0383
